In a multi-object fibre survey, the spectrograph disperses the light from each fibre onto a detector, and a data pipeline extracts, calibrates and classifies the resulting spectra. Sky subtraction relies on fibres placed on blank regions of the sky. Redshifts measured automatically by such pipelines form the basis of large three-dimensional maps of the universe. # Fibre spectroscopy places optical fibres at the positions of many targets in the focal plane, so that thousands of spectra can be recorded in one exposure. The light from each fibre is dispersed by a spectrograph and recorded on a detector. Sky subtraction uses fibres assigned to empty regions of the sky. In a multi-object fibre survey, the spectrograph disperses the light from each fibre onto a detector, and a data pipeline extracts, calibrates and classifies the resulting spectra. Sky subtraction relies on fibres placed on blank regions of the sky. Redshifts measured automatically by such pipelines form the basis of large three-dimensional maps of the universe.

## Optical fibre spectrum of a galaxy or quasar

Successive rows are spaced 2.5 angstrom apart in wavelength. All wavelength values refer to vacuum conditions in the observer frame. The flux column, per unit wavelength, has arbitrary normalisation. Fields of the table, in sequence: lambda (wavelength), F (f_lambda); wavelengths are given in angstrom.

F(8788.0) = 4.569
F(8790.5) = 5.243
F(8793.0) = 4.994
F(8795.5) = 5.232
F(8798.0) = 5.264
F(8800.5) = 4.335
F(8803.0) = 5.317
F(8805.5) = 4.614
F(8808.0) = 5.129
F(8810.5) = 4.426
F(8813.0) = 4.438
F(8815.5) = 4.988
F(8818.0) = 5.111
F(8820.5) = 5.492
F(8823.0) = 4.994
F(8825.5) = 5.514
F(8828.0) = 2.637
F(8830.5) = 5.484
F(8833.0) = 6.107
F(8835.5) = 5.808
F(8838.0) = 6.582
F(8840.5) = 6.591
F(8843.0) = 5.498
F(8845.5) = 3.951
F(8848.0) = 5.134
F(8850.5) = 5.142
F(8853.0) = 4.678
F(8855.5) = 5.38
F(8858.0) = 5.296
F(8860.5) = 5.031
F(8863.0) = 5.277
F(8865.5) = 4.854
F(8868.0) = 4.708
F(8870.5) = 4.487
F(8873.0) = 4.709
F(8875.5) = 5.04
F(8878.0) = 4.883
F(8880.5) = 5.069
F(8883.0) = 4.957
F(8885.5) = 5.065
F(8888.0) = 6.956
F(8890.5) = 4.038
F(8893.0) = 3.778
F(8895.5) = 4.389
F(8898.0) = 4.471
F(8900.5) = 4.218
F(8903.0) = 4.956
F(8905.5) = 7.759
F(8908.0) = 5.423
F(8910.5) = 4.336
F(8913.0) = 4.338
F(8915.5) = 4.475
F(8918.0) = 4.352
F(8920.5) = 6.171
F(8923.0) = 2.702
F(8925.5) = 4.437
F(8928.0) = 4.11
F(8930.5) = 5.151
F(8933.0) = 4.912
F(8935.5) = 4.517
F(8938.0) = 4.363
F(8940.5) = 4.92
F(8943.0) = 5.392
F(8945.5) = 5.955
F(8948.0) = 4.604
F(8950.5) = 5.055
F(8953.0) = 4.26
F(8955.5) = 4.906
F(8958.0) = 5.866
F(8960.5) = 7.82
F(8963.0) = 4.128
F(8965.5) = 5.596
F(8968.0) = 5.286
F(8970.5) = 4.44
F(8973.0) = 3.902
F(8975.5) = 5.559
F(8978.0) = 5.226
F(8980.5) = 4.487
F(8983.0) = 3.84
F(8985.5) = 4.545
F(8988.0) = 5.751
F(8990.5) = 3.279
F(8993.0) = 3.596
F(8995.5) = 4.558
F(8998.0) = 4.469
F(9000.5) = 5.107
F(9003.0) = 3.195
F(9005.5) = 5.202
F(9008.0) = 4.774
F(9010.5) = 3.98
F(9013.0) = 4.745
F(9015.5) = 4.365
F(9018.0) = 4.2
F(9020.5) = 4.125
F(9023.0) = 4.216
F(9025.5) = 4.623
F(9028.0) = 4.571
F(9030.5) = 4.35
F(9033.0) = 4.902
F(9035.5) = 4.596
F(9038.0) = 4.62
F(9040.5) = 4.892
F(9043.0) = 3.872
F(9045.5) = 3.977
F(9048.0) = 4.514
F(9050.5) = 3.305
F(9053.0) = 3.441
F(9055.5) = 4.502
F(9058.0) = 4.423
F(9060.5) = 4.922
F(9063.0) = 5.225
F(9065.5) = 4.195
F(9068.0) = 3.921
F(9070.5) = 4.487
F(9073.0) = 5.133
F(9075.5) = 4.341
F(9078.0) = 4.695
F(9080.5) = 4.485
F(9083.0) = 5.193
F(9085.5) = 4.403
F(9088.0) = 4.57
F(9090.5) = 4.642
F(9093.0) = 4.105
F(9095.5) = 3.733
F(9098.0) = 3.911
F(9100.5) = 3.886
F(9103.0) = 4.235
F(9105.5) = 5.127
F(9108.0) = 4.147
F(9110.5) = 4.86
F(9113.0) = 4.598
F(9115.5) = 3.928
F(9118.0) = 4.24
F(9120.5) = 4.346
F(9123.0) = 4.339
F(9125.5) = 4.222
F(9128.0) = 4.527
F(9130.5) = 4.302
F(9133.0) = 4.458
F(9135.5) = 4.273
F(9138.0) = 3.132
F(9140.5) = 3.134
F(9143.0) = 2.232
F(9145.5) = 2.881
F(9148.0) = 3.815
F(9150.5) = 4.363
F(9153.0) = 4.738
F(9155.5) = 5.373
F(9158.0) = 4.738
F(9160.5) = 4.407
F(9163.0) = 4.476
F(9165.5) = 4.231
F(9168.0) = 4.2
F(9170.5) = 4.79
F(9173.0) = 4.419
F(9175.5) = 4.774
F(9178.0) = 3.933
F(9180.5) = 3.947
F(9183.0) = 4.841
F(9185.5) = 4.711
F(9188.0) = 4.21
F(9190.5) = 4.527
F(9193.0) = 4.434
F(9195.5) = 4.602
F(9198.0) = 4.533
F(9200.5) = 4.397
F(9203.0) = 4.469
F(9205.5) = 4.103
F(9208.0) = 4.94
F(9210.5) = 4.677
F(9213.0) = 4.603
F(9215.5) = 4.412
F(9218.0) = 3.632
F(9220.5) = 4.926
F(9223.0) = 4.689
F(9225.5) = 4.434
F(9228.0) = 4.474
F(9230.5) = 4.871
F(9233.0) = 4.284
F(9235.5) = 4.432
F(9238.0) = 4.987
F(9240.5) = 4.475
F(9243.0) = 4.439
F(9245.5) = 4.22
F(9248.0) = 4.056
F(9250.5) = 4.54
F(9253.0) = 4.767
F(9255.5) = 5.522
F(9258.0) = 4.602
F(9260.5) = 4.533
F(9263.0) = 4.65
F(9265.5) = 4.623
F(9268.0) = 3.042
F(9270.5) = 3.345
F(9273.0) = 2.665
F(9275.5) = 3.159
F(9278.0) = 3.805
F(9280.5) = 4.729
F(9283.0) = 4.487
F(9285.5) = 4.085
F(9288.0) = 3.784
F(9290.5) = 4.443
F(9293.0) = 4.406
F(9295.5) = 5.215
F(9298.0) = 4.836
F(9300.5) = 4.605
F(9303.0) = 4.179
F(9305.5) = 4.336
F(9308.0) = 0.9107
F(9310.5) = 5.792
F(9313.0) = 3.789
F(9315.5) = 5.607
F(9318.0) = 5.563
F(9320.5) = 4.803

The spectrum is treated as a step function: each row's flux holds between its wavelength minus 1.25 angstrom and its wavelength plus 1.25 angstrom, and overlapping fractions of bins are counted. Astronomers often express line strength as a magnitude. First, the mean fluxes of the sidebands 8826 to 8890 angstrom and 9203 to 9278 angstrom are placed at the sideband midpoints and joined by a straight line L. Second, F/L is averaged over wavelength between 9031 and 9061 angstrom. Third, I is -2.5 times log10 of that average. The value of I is 0.11 mag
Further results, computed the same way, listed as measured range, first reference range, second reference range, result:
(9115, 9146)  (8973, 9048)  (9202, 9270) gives 0.158 mag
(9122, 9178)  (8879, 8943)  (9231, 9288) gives 0.064 mag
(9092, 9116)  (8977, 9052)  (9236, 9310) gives 0.016 mag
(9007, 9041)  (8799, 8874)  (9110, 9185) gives 0.015 mag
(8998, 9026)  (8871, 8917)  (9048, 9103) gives 0.036 mag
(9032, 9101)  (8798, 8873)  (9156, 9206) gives 0.064 mag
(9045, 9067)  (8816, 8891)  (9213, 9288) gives 0.105 mag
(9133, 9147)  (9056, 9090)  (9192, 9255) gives 0.366 mag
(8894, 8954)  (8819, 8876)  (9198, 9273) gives 0.045 mag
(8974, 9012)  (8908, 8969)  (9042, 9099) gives 0.042 mag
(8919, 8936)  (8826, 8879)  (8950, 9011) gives 0.077 mag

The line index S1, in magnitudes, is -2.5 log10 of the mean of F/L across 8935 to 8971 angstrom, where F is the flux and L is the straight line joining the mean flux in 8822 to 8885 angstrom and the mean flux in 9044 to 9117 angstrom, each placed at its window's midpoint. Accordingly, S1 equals -0.083 mag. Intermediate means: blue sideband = 5.11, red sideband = 4.37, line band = 5.17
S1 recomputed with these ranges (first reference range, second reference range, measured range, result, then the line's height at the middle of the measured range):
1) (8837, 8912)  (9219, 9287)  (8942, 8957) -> -0.02 mag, 4.93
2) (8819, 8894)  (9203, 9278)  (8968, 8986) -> 0.06 mag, 4.87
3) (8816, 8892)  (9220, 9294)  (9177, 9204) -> 0.01 mag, 4.45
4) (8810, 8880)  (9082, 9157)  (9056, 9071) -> -0.04 mag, 4.37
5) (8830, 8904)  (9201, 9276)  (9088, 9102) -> 0.13 mag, 4.64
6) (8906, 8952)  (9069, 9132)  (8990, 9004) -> 0.14 mag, 4.64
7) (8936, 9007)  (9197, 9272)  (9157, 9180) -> 0.03 mag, 4.54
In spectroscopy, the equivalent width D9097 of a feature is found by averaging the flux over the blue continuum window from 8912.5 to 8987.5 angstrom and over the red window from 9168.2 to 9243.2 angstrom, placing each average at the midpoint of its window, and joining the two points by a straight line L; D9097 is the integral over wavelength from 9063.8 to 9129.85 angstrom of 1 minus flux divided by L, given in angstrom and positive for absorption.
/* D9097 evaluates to 3.6 angstrom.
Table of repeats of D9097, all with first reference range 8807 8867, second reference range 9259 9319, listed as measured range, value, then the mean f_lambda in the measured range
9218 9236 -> -0.87 angstrom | 4.53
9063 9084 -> 0.25 angstrom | 4.59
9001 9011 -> 0.87 angstrom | 4.37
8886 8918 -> 0.64 angstrom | 4.91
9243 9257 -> -1.10 angstrom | 4.6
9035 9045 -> 0.57 angstrom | 4.45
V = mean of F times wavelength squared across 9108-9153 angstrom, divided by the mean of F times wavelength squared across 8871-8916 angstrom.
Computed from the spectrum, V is 0.9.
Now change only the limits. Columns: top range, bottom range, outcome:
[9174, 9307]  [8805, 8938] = 0.96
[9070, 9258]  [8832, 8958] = 0.93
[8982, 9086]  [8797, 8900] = 0.92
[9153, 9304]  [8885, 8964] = 0.96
